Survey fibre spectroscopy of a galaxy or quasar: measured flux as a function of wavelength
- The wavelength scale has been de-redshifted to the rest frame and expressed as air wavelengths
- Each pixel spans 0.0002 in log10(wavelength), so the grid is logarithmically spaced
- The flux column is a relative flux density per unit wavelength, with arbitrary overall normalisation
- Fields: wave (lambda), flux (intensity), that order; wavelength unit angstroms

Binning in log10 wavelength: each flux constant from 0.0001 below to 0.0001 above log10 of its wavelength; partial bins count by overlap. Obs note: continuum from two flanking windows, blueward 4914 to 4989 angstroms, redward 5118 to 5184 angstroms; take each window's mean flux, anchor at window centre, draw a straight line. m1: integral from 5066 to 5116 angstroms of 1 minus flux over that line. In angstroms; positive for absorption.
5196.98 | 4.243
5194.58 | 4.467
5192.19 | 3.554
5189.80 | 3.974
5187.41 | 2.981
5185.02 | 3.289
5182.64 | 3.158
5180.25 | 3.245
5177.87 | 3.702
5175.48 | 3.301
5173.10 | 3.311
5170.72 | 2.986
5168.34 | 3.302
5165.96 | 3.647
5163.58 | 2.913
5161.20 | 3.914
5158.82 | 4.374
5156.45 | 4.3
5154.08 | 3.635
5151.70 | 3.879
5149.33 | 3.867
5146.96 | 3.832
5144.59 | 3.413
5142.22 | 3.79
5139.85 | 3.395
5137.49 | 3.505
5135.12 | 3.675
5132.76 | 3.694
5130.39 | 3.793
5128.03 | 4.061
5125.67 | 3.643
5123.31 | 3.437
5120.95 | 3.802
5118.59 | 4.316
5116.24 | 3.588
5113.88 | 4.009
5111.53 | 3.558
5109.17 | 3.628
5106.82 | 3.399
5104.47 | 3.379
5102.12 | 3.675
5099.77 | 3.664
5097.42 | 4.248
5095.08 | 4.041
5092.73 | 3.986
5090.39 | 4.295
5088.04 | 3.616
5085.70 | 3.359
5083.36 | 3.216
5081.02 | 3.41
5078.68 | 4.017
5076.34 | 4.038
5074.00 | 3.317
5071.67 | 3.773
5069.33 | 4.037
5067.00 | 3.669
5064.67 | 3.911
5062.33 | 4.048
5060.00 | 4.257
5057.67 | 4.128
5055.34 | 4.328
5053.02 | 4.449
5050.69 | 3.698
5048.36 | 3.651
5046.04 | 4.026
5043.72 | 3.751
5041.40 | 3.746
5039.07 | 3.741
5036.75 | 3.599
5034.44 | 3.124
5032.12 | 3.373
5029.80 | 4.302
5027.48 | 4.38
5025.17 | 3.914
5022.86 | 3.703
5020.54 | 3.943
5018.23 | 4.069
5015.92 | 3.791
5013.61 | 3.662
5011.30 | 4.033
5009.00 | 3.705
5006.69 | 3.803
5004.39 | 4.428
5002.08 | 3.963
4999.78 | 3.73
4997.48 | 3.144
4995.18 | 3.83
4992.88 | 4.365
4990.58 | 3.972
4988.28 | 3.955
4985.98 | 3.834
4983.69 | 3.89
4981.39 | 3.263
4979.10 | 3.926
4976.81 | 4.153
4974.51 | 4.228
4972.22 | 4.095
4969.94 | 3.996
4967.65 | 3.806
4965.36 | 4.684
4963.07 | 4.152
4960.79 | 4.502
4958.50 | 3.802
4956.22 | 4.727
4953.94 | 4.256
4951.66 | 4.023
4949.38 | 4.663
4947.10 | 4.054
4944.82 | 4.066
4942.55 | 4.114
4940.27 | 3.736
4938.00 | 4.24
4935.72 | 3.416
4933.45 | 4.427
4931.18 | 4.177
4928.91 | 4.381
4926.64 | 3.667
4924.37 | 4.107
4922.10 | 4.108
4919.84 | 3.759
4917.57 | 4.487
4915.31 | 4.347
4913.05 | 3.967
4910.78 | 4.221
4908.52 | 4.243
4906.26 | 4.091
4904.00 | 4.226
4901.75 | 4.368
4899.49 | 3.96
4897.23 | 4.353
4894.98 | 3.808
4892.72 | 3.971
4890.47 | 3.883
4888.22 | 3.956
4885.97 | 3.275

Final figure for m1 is 0.6 angstroms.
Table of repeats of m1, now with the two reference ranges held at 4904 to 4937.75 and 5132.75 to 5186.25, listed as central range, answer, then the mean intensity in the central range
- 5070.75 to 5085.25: 0.54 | 3.61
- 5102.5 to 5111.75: 0.47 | 3.5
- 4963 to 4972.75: -0.36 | 4.15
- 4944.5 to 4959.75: -0.76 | 4.24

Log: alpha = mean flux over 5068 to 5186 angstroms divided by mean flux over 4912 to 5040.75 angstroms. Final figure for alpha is 0.9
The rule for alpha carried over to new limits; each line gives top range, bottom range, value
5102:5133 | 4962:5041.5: 0.95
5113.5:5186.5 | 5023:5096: 0.94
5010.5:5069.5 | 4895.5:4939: 0.94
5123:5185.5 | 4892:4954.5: 0.87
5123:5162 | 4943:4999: 0.93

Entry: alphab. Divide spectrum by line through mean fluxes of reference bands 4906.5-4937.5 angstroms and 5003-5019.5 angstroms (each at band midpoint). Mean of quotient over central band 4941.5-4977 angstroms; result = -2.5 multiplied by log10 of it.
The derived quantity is -0.05 mag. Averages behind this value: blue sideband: 4.1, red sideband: 3.93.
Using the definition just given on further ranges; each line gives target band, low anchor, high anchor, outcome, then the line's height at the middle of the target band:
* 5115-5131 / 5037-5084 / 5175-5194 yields -0.05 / 3.65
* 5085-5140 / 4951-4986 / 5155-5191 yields -0.02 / 3.67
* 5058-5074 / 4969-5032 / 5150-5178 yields -0.03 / 3.79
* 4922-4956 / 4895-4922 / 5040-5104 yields 0.00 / 4.11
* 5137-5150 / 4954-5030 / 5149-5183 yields 0.00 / 3.63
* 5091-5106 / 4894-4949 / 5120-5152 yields -0.02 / 3.77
